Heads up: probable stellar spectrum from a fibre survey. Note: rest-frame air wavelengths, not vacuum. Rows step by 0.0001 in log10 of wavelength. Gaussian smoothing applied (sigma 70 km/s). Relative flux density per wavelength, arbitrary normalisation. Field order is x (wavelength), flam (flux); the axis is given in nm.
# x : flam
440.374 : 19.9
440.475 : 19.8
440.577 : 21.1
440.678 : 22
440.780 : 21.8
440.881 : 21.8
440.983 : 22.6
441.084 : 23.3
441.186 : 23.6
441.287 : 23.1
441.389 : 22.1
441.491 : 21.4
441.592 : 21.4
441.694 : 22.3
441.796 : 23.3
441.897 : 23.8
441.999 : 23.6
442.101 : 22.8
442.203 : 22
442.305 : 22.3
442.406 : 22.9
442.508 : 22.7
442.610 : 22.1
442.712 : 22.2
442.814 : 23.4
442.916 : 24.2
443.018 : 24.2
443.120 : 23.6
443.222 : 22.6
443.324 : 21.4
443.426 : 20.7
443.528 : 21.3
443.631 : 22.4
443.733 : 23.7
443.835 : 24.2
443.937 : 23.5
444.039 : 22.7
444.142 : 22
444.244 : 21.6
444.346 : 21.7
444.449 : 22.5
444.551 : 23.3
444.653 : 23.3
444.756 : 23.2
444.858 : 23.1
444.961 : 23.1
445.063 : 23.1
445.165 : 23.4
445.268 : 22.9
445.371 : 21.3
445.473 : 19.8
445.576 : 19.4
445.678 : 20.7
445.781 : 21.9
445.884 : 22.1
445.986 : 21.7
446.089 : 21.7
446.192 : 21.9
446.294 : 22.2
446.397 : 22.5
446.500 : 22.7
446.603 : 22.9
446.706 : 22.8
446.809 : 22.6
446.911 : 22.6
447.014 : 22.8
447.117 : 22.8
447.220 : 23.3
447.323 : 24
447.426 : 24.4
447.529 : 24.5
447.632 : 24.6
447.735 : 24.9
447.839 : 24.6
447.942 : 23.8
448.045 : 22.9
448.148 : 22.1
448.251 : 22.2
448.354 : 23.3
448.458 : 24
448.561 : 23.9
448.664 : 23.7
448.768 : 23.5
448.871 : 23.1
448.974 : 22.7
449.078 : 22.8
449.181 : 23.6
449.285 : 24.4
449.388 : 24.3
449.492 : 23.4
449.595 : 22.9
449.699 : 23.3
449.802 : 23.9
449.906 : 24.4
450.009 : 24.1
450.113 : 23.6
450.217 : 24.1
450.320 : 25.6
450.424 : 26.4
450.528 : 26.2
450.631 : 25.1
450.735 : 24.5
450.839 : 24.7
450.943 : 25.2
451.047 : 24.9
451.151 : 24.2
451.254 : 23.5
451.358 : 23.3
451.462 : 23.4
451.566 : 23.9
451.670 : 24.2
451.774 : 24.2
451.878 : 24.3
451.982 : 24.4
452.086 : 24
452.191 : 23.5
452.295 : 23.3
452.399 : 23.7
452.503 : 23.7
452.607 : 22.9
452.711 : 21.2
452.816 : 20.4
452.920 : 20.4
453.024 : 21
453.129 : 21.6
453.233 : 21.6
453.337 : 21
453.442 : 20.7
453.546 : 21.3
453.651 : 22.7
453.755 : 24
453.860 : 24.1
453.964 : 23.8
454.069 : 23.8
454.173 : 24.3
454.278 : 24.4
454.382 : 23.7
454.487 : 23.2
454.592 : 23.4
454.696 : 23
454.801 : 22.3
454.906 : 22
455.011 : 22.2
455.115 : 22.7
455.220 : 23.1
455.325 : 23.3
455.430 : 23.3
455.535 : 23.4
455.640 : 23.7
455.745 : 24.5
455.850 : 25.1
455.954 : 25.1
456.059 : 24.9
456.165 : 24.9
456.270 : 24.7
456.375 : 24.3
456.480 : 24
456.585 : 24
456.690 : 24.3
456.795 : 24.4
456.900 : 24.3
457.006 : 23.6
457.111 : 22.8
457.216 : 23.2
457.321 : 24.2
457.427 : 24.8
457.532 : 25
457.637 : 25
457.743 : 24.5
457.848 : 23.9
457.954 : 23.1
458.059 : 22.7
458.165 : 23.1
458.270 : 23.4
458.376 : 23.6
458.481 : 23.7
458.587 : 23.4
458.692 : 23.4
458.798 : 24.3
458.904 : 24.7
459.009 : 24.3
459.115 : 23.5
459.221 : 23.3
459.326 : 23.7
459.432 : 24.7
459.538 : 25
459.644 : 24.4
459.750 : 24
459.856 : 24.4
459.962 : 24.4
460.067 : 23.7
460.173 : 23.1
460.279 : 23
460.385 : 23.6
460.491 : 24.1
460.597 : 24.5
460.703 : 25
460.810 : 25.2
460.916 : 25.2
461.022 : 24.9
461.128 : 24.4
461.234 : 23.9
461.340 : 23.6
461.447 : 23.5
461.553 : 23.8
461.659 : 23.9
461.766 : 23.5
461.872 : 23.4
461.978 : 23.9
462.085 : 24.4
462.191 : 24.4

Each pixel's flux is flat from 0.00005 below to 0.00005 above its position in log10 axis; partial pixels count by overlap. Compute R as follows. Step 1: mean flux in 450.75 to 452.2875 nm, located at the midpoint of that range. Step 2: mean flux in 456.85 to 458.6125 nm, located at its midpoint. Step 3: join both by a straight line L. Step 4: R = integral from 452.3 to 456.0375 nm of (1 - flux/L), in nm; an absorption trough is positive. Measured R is 0.166 nm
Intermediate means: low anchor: 24.1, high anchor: 23.8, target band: 22.9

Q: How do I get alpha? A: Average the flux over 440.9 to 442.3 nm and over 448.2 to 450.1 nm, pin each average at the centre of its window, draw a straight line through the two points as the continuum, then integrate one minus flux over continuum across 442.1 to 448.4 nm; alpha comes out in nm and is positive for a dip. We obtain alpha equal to 0.107 nm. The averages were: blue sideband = 22.7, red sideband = 23.5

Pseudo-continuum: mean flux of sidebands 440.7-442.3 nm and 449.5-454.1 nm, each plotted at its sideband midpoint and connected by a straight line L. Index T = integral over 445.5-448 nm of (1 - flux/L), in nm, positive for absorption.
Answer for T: 0.027 nm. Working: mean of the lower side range 22.6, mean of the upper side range 23.5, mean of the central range 22.8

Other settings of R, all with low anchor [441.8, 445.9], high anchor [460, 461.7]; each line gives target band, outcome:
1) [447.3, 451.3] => -0.174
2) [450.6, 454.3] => 0.014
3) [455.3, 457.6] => -0.048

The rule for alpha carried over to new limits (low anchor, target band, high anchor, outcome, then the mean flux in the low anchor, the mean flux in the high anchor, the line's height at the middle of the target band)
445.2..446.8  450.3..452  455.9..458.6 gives -0.13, 21.8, 24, 22.8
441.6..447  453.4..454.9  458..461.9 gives 0.02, 22.5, 24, 23.4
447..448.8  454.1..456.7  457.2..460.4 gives 0.01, 23.6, 23.9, 23.8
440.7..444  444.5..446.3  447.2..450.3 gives 0.08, 22.7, 23.7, 23.2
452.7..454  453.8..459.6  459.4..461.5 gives -0.23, 21.8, 24.2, 23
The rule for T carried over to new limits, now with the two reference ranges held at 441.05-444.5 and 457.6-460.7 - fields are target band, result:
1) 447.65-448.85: -0.03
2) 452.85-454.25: 0.07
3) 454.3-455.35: 0.03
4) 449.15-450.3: -0.03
